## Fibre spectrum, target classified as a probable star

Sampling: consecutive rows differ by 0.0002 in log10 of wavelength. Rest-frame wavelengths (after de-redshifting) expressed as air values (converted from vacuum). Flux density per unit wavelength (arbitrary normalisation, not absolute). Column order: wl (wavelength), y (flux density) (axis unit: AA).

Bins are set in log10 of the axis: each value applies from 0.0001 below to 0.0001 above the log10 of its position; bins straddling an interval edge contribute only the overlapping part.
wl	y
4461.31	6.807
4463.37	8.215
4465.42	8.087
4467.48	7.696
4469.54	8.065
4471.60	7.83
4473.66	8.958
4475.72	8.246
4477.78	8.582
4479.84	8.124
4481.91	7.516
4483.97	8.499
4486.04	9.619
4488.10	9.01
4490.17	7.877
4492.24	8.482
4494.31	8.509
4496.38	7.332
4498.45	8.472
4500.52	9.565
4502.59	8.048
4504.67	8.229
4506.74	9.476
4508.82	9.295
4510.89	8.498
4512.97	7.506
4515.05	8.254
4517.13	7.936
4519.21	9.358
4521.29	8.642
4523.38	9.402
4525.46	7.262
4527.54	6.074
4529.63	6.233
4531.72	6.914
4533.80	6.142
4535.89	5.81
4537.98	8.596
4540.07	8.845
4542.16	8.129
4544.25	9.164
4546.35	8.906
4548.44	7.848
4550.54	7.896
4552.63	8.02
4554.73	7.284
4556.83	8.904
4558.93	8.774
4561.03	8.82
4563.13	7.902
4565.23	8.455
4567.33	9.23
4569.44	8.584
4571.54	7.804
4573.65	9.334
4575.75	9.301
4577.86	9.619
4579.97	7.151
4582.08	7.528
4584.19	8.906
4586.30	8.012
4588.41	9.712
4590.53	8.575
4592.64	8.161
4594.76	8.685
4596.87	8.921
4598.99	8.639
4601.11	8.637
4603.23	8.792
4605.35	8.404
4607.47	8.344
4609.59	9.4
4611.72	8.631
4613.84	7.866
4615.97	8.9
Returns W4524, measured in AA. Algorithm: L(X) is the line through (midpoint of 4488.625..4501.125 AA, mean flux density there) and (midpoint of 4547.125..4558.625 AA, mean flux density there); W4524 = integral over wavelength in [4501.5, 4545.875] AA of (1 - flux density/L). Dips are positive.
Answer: 1.1 AA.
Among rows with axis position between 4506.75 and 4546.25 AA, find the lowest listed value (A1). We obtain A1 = 5.81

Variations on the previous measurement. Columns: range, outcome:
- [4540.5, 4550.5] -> 7.848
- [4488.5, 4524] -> 7.332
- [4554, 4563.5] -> 7.284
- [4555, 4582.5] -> 7.151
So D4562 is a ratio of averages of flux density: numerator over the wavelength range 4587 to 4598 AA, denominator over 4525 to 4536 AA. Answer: 1.37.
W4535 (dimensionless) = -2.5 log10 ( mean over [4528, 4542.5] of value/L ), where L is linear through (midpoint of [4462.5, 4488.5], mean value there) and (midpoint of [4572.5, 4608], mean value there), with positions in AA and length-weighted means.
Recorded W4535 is 0.19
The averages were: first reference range 8.33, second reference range 8.63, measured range 7.15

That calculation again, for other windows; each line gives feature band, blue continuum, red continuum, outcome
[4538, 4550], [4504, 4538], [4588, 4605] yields -0.06 mag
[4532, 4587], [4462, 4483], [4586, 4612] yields 0.03 mag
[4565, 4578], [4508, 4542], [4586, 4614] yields -0.07 mag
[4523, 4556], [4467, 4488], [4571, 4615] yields 0.12 mag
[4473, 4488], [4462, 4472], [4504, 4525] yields -0.05 mag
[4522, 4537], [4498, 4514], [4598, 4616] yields 0.25 mag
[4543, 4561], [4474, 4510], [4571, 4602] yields 0.03 mag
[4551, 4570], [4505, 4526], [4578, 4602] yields 0.01 mag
